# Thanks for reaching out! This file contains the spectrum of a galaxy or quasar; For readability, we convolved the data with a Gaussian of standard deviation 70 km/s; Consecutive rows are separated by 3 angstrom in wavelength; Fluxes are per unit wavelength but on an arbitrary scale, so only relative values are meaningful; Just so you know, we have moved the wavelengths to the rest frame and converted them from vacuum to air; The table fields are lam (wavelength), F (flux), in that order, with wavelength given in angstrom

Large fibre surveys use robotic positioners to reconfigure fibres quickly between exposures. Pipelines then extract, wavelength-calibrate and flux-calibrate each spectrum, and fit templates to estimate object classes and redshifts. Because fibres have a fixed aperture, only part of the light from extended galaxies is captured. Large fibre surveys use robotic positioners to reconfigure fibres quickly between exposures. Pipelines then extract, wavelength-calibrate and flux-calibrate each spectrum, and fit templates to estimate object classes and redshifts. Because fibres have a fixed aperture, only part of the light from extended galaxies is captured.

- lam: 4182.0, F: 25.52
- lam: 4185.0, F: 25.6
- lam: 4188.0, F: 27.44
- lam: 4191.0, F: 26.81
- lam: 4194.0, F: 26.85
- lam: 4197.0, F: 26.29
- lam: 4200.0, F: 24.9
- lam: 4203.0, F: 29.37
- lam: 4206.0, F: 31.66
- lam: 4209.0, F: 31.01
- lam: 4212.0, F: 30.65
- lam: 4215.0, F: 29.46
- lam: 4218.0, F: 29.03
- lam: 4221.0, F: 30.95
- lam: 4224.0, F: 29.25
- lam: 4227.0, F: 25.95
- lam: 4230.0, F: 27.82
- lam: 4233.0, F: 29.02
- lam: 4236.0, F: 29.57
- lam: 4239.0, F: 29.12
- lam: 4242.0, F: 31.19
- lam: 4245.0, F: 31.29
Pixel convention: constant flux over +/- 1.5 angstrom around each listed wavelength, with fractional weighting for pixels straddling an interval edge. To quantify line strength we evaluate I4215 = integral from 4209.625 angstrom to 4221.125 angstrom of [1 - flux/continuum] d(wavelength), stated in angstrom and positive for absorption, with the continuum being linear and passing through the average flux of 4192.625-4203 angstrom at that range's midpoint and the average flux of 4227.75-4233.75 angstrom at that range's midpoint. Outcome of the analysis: -1.1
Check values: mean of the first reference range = 26.5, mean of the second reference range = 28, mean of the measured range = 30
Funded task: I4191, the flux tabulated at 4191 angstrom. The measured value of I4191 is 26.81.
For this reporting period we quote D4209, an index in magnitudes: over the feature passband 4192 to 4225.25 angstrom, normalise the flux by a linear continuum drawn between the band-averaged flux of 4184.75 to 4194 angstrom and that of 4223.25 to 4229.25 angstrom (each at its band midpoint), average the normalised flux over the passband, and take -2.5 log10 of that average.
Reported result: -0.07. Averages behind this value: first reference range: 26.8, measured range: 29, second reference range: 27.4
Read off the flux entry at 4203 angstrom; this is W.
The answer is 29.37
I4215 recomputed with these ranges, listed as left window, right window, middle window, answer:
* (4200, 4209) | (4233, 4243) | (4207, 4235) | 0.40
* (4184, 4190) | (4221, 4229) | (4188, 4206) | -0.16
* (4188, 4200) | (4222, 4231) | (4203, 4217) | -1.71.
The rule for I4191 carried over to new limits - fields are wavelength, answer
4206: 31.66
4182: 25.52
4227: 25.95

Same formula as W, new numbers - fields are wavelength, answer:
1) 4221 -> 30.95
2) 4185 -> 25.6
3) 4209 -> 31.01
